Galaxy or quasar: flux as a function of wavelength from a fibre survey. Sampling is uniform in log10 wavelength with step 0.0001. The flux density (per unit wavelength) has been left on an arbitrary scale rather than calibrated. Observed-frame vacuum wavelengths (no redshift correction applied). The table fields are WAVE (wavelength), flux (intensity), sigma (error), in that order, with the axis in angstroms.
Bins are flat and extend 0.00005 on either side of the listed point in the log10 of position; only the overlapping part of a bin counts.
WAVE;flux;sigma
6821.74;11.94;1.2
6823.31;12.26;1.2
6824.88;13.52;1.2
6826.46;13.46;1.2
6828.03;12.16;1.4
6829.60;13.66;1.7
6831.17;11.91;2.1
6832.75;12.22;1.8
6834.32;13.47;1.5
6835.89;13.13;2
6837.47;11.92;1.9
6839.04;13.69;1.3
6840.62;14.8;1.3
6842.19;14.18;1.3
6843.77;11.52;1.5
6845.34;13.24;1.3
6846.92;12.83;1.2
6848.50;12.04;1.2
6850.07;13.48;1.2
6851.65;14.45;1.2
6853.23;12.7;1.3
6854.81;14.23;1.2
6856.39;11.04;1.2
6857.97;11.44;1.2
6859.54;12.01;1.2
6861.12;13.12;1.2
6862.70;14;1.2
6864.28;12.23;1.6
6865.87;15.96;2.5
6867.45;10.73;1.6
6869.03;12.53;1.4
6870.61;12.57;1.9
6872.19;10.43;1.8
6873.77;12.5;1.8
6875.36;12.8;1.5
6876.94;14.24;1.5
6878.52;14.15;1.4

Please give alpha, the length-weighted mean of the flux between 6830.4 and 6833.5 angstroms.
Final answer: 12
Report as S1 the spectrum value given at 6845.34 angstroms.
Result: 13.24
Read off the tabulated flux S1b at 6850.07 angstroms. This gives 13.48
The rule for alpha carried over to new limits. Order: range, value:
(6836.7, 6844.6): 13.2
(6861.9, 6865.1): 13.1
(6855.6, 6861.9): 11.9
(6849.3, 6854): 13.5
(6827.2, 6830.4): 12.9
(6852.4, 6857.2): 12.6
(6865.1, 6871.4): 12.9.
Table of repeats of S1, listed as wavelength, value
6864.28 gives 12.23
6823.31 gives 12.26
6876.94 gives 14.24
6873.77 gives 12.5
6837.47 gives 11.92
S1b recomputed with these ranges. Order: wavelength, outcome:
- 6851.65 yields 14.45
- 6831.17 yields 11.91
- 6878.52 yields 14.15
